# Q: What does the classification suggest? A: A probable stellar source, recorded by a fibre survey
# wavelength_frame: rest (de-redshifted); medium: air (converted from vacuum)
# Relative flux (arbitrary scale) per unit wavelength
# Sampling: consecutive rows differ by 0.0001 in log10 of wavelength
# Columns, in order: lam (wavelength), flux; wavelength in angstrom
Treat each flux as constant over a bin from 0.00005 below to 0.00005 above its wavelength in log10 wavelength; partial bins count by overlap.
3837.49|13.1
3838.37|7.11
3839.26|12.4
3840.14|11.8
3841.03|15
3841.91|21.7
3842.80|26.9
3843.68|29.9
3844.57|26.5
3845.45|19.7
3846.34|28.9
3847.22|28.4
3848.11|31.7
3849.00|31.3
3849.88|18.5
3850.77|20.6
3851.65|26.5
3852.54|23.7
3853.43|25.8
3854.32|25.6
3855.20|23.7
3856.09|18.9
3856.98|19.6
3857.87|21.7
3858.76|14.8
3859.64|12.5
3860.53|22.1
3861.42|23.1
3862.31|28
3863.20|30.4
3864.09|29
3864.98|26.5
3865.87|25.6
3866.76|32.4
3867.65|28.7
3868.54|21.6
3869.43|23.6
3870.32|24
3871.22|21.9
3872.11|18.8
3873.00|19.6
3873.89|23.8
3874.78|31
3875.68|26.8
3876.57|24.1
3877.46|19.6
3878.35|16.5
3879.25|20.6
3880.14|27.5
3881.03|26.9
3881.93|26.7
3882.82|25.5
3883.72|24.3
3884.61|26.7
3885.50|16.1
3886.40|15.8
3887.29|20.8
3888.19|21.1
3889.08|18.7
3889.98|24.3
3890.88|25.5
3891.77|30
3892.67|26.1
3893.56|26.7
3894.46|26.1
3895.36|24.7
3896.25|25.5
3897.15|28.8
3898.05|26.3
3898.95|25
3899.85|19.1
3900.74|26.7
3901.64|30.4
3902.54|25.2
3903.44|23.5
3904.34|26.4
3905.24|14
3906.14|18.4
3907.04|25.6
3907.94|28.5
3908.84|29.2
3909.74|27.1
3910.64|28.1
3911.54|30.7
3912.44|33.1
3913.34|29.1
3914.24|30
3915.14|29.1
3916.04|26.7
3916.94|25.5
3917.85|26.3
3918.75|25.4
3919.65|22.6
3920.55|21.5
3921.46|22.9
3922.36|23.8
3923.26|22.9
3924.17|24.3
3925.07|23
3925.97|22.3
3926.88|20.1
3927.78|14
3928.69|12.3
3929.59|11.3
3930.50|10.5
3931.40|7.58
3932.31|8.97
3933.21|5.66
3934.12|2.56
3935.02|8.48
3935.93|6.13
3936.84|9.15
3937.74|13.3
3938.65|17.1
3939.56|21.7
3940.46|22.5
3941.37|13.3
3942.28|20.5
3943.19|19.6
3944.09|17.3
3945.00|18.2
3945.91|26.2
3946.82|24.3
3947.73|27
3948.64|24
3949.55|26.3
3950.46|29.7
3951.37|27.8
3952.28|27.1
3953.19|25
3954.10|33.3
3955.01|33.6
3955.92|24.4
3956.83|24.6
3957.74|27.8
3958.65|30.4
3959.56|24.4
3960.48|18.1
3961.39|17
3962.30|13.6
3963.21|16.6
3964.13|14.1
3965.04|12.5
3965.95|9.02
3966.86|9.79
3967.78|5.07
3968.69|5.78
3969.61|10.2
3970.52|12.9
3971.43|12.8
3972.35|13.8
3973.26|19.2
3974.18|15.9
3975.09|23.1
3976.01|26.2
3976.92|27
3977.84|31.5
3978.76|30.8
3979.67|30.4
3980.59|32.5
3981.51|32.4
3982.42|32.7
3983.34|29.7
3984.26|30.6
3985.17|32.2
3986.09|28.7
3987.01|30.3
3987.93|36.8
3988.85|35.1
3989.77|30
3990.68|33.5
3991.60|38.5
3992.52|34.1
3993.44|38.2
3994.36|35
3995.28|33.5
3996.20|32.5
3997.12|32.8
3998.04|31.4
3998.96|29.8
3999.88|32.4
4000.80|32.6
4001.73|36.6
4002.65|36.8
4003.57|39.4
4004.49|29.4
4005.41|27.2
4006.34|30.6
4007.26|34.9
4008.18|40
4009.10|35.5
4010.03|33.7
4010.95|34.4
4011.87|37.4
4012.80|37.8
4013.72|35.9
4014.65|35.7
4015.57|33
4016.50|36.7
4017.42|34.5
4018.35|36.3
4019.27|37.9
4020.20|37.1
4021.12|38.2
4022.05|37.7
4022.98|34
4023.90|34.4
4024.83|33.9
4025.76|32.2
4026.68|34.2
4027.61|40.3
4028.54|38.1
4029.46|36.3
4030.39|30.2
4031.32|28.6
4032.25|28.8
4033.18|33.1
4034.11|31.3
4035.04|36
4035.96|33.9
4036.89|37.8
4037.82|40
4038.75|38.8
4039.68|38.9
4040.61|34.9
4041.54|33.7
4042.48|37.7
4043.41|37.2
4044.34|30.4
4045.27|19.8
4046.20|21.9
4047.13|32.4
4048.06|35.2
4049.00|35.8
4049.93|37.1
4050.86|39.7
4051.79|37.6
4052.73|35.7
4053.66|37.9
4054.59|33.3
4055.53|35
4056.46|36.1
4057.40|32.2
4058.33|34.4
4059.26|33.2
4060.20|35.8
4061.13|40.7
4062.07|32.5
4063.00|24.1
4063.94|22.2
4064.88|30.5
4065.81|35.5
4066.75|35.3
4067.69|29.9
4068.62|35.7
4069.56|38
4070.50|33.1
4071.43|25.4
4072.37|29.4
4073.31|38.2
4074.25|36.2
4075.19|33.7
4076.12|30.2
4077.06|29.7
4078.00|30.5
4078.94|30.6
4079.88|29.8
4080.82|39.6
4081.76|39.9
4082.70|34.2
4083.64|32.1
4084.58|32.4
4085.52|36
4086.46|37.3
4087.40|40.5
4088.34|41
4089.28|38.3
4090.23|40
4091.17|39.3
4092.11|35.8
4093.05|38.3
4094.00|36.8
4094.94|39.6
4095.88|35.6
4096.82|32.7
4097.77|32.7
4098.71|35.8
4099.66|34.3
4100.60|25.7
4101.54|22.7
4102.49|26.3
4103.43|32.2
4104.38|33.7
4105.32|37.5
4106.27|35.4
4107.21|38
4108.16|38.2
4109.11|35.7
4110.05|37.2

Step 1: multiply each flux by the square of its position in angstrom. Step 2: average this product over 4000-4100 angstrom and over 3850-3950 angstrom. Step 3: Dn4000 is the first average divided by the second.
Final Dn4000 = 1.7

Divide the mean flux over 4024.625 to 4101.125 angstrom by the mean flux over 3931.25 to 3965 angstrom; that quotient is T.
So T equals 1.74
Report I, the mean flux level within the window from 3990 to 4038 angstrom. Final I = 34.6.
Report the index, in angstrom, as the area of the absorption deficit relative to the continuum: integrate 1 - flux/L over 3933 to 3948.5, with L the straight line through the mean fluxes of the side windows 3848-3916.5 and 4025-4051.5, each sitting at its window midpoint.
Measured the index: 6.5 angstrom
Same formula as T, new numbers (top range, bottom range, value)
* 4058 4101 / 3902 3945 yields 1.70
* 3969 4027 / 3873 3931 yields 1.32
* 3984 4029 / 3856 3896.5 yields 1.46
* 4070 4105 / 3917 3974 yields 1.85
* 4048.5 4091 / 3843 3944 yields 1.52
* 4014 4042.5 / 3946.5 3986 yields 1.55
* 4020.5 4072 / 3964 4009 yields 1.23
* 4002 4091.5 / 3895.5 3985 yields 1.59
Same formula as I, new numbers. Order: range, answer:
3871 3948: 21.8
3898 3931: 23.7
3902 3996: 22.8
